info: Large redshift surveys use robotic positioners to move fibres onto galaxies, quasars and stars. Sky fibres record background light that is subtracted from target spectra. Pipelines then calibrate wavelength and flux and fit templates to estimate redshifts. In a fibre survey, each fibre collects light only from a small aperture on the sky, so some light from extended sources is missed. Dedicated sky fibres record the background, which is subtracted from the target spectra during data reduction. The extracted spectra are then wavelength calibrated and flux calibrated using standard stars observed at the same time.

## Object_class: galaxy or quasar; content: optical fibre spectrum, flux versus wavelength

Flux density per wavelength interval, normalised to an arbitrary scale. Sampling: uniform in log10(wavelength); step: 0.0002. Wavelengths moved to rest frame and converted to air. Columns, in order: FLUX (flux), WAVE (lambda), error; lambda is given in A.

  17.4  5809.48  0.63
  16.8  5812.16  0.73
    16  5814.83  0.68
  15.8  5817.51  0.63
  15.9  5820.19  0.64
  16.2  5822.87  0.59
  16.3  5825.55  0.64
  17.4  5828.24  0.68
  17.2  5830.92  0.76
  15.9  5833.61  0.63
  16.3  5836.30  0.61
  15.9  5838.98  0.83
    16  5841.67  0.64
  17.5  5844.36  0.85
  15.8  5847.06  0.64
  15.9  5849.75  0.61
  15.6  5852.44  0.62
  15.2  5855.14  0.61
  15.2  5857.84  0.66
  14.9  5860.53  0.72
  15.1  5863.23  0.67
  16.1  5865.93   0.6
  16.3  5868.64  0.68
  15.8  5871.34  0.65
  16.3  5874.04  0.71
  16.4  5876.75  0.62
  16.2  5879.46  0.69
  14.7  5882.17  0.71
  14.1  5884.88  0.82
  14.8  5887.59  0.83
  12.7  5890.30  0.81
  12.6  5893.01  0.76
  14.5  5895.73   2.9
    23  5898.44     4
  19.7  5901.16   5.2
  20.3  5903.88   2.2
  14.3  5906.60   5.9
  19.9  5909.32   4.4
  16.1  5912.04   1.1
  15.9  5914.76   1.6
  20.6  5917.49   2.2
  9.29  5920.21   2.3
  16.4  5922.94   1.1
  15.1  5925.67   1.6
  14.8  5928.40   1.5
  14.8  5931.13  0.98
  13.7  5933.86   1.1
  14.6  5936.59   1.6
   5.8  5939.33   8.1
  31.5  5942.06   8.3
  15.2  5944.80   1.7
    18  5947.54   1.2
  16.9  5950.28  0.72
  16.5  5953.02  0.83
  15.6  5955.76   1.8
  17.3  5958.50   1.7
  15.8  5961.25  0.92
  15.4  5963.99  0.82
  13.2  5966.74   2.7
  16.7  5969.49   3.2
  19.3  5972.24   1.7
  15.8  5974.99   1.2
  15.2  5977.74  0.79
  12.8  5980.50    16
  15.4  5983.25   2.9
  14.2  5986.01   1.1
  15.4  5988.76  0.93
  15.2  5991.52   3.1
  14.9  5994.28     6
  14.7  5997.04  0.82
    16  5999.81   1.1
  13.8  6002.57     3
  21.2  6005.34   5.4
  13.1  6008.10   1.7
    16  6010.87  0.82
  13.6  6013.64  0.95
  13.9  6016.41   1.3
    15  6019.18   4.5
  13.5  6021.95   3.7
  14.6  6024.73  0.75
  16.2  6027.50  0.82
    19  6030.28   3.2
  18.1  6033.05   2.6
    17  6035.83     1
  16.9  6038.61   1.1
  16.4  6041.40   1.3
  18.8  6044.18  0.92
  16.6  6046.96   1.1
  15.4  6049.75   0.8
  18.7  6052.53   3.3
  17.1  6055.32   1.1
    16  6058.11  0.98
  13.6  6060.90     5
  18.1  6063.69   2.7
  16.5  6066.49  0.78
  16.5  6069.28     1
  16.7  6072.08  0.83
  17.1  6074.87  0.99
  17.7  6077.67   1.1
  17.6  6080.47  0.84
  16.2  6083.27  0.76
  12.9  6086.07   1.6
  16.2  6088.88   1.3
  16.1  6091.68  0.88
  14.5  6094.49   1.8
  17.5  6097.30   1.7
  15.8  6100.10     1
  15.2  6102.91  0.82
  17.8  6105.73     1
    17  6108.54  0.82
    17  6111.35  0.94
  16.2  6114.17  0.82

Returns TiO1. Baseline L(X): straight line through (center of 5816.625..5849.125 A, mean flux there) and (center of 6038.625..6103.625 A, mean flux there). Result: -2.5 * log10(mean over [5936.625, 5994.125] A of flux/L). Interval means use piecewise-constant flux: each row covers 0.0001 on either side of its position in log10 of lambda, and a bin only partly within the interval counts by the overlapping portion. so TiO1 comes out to 0.03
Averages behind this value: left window 16.3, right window 16.4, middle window 16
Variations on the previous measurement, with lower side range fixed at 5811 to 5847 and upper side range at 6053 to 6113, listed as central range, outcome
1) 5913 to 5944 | 0.05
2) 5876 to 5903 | 0.03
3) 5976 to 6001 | 0.10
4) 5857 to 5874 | 0.05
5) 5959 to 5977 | 0.02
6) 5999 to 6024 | 0.09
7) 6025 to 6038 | -0.06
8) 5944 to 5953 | -0.03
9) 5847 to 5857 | 0.05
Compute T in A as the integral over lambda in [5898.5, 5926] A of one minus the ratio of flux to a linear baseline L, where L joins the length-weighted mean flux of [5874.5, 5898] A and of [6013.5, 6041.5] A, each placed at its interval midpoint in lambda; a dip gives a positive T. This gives -3.71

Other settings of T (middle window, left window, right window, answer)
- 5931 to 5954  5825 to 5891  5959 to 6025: -1.5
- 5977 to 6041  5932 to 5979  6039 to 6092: 3.6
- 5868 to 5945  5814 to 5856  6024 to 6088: 1.4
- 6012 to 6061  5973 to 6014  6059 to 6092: -1.3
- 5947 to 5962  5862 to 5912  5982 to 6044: -0.6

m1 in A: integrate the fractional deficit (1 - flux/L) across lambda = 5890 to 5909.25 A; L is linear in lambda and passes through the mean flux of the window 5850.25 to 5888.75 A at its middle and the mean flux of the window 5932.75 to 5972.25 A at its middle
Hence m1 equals -1.7 A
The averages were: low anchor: 15.5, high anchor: 16.3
